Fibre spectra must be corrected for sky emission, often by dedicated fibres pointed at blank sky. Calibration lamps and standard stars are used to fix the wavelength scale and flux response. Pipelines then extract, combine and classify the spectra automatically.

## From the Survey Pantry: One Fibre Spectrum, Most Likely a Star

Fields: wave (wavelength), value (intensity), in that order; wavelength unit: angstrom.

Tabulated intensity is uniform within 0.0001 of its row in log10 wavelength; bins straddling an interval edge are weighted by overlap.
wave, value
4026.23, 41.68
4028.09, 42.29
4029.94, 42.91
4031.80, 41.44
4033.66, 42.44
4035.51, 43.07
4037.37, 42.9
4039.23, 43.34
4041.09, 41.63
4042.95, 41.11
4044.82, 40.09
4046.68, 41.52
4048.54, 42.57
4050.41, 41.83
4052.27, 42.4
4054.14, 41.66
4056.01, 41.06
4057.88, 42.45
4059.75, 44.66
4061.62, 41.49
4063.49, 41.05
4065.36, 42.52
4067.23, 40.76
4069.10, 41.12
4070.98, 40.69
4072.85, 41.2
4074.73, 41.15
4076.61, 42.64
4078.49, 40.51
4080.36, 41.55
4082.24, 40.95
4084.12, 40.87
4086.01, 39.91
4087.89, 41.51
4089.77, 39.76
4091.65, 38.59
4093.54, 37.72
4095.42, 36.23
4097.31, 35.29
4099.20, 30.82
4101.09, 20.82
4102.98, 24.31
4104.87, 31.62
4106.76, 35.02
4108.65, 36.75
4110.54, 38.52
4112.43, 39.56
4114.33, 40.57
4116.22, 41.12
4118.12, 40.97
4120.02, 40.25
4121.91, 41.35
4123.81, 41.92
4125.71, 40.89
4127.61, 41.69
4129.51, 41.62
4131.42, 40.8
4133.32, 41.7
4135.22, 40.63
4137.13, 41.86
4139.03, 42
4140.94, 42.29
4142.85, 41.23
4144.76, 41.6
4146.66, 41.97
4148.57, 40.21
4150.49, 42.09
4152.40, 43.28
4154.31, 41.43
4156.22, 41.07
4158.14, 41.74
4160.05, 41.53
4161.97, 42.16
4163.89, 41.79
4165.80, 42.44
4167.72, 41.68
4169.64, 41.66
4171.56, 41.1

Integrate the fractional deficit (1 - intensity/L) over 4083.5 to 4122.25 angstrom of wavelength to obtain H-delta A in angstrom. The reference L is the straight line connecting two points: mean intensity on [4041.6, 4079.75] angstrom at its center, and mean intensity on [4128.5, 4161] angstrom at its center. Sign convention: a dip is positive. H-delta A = 4.6 angstrom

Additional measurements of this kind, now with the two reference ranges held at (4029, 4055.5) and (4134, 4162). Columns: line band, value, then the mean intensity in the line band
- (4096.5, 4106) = 3.0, 28.6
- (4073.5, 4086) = 0.2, 41.1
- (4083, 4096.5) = 0.9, 39.2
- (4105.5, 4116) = 0.9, 38.1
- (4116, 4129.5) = 0.2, 41.2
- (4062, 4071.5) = 0.2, 41.3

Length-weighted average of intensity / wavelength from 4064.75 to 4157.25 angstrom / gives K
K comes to 39.4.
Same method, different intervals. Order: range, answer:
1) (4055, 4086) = 41.5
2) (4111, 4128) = 40.8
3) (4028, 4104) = 40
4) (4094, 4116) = 33.9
